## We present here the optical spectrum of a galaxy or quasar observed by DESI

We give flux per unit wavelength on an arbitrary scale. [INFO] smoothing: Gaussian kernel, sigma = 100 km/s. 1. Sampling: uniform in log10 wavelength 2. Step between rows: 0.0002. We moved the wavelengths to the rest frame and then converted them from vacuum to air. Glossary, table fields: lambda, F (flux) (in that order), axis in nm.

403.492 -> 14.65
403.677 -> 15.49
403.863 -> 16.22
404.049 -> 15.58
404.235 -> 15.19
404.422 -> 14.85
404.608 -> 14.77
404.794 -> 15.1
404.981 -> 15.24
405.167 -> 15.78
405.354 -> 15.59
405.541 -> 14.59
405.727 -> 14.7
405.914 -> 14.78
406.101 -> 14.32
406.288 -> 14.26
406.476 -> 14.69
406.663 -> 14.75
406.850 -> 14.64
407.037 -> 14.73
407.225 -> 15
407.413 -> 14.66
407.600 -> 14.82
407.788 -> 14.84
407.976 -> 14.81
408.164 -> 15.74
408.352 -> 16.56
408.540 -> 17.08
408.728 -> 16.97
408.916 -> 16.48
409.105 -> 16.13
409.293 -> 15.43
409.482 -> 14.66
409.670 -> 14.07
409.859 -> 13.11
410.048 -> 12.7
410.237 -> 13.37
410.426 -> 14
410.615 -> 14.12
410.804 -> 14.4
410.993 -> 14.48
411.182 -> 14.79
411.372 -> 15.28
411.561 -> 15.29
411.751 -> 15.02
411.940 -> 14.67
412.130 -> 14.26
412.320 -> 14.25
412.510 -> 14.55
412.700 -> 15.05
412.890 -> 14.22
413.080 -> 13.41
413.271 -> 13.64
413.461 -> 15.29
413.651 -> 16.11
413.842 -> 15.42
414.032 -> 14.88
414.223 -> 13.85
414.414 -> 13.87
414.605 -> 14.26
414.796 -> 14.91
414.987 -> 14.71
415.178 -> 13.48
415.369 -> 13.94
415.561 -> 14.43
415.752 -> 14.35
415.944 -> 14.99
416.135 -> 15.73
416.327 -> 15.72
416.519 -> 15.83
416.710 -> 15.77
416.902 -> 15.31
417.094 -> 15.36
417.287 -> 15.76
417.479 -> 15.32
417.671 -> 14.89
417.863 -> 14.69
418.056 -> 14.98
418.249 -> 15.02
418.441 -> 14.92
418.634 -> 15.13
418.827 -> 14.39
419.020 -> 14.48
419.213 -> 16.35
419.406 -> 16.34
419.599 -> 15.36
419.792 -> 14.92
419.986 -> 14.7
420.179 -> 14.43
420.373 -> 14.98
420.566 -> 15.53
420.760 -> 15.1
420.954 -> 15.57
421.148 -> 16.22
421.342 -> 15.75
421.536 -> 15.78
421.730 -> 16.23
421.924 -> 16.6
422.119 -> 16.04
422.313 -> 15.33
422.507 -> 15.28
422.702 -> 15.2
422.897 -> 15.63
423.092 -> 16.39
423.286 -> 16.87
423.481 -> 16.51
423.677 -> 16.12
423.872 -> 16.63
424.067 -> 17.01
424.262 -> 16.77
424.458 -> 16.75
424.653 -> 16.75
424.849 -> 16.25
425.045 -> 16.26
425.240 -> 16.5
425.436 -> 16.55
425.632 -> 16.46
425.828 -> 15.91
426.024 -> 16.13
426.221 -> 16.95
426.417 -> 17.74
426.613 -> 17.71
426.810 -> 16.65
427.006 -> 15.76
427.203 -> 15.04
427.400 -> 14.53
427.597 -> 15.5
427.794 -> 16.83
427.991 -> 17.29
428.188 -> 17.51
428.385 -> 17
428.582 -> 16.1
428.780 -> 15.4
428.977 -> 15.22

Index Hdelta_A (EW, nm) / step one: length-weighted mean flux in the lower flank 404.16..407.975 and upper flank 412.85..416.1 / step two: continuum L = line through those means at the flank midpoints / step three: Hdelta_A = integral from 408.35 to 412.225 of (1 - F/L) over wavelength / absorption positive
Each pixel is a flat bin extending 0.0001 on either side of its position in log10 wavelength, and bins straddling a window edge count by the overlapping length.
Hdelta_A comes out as -0.05 nm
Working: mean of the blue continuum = 14.9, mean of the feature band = 14.9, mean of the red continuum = 14.5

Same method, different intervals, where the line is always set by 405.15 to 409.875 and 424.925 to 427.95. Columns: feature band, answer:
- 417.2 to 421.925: 0.17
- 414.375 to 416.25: 0.14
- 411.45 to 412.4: 0.04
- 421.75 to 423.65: 0.01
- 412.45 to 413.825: 0.07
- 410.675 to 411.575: 0.03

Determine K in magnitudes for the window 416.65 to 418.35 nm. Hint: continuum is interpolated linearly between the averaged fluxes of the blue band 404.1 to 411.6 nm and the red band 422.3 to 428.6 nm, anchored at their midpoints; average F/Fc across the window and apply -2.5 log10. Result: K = 0.04 mag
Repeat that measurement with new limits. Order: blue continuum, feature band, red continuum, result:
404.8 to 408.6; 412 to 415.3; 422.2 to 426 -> 0.08 mag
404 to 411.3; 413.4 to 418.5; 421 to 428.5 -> 0.05 mag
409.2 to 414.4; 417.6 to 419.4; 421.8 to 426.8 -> 0.03 mag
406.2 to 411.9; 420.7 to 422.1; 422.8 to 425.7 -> 0.02 mag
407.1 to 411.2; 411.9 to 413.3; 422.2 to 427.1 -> 0.07 mag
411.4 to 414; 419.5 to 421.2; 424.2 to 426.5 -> 0.05 mag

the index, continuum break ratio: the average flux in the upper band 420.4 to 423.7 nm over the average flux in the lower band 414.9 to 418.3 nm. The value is 1.06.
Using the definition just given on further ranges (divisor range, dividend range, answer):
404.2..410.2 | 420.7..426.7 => 1.09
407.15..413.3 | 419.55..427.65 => 1.08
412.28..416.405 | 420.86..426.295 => 1.11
